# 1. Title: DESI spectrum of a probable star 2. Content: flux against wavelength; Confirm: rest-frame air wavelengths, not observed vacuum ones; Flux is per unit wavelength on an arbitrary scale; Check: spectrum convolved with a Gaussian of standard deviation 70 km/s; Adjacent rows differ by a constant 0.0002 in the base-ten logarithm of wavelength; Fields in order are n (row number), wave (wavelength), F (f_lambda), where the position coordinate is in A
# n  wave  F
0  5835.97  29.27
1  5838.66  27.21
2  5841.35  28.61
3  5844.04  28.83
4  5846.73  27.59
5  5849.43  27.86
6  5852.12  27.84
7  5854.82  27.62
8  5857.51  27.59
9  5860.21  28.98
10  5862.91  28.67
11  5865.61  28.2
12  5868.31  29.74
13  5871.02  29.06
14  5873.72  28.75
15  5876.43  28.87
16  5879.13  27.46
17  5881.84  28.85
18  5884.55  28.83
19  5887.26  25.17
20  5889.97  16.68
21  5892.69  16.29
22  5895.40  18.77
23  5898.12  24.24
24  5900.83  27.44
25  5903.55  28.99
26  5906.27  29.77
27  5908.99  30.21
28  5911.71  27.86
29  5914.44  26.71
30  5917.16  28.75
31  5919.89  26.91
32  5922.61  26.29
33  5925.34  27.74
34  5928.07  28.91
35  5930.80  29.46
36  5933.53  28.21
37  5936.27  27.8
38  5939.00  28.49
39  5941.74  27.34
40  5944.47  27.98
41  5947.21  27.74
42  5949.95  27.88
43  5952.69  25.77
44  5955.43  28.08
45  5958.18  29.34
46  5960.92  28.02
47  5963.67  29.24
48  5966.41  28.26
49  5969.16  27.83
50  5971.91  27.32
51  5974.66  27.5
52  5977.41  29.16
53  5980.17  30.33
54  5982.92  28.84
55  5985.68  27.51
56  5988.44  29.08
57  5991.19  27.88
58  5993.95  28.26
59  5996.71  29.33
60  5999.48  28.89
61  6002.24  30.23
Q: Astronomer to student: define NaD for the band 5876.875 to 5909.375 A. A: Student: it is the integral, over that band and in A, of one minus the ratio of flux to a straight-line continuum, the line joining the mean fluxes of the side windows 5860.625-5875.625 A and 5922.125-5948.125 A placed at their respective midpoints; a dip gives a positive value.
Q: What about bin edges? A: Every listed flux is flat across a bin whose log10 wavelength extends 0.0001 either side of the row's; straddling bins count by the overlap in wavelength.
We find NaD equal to 3.9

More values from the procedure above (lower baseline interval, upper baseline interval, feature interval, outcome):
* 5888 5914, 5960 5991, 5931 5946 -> -0.9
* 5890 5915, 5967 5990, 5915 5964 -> -2.3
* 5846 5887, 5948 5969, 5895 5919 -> 0.8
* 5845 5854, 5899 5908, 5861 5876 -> -0.4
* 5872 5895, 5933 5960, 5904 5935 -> -2.0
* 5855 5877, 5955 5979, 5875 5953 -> 4.8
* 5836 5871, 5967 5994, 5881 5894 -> 2.5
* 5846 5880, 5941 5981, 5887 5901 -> 3.8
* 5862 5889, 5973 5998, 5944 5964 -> 0.4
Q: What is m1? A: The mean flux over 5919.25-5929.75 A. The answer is 27.6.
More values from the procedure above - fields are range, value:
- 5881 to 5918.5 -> 25.6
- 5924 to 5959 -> 28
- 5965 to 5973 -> 27.8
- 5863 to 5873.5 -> 28.9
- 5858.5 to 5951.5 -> 27.1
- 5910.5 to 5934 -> 27.9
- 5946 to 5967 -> 28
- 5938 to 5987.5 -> 28.1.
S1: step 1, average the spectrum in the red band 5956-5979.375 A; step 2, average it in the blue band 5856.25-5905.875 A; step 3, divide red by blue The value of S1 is 1.1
